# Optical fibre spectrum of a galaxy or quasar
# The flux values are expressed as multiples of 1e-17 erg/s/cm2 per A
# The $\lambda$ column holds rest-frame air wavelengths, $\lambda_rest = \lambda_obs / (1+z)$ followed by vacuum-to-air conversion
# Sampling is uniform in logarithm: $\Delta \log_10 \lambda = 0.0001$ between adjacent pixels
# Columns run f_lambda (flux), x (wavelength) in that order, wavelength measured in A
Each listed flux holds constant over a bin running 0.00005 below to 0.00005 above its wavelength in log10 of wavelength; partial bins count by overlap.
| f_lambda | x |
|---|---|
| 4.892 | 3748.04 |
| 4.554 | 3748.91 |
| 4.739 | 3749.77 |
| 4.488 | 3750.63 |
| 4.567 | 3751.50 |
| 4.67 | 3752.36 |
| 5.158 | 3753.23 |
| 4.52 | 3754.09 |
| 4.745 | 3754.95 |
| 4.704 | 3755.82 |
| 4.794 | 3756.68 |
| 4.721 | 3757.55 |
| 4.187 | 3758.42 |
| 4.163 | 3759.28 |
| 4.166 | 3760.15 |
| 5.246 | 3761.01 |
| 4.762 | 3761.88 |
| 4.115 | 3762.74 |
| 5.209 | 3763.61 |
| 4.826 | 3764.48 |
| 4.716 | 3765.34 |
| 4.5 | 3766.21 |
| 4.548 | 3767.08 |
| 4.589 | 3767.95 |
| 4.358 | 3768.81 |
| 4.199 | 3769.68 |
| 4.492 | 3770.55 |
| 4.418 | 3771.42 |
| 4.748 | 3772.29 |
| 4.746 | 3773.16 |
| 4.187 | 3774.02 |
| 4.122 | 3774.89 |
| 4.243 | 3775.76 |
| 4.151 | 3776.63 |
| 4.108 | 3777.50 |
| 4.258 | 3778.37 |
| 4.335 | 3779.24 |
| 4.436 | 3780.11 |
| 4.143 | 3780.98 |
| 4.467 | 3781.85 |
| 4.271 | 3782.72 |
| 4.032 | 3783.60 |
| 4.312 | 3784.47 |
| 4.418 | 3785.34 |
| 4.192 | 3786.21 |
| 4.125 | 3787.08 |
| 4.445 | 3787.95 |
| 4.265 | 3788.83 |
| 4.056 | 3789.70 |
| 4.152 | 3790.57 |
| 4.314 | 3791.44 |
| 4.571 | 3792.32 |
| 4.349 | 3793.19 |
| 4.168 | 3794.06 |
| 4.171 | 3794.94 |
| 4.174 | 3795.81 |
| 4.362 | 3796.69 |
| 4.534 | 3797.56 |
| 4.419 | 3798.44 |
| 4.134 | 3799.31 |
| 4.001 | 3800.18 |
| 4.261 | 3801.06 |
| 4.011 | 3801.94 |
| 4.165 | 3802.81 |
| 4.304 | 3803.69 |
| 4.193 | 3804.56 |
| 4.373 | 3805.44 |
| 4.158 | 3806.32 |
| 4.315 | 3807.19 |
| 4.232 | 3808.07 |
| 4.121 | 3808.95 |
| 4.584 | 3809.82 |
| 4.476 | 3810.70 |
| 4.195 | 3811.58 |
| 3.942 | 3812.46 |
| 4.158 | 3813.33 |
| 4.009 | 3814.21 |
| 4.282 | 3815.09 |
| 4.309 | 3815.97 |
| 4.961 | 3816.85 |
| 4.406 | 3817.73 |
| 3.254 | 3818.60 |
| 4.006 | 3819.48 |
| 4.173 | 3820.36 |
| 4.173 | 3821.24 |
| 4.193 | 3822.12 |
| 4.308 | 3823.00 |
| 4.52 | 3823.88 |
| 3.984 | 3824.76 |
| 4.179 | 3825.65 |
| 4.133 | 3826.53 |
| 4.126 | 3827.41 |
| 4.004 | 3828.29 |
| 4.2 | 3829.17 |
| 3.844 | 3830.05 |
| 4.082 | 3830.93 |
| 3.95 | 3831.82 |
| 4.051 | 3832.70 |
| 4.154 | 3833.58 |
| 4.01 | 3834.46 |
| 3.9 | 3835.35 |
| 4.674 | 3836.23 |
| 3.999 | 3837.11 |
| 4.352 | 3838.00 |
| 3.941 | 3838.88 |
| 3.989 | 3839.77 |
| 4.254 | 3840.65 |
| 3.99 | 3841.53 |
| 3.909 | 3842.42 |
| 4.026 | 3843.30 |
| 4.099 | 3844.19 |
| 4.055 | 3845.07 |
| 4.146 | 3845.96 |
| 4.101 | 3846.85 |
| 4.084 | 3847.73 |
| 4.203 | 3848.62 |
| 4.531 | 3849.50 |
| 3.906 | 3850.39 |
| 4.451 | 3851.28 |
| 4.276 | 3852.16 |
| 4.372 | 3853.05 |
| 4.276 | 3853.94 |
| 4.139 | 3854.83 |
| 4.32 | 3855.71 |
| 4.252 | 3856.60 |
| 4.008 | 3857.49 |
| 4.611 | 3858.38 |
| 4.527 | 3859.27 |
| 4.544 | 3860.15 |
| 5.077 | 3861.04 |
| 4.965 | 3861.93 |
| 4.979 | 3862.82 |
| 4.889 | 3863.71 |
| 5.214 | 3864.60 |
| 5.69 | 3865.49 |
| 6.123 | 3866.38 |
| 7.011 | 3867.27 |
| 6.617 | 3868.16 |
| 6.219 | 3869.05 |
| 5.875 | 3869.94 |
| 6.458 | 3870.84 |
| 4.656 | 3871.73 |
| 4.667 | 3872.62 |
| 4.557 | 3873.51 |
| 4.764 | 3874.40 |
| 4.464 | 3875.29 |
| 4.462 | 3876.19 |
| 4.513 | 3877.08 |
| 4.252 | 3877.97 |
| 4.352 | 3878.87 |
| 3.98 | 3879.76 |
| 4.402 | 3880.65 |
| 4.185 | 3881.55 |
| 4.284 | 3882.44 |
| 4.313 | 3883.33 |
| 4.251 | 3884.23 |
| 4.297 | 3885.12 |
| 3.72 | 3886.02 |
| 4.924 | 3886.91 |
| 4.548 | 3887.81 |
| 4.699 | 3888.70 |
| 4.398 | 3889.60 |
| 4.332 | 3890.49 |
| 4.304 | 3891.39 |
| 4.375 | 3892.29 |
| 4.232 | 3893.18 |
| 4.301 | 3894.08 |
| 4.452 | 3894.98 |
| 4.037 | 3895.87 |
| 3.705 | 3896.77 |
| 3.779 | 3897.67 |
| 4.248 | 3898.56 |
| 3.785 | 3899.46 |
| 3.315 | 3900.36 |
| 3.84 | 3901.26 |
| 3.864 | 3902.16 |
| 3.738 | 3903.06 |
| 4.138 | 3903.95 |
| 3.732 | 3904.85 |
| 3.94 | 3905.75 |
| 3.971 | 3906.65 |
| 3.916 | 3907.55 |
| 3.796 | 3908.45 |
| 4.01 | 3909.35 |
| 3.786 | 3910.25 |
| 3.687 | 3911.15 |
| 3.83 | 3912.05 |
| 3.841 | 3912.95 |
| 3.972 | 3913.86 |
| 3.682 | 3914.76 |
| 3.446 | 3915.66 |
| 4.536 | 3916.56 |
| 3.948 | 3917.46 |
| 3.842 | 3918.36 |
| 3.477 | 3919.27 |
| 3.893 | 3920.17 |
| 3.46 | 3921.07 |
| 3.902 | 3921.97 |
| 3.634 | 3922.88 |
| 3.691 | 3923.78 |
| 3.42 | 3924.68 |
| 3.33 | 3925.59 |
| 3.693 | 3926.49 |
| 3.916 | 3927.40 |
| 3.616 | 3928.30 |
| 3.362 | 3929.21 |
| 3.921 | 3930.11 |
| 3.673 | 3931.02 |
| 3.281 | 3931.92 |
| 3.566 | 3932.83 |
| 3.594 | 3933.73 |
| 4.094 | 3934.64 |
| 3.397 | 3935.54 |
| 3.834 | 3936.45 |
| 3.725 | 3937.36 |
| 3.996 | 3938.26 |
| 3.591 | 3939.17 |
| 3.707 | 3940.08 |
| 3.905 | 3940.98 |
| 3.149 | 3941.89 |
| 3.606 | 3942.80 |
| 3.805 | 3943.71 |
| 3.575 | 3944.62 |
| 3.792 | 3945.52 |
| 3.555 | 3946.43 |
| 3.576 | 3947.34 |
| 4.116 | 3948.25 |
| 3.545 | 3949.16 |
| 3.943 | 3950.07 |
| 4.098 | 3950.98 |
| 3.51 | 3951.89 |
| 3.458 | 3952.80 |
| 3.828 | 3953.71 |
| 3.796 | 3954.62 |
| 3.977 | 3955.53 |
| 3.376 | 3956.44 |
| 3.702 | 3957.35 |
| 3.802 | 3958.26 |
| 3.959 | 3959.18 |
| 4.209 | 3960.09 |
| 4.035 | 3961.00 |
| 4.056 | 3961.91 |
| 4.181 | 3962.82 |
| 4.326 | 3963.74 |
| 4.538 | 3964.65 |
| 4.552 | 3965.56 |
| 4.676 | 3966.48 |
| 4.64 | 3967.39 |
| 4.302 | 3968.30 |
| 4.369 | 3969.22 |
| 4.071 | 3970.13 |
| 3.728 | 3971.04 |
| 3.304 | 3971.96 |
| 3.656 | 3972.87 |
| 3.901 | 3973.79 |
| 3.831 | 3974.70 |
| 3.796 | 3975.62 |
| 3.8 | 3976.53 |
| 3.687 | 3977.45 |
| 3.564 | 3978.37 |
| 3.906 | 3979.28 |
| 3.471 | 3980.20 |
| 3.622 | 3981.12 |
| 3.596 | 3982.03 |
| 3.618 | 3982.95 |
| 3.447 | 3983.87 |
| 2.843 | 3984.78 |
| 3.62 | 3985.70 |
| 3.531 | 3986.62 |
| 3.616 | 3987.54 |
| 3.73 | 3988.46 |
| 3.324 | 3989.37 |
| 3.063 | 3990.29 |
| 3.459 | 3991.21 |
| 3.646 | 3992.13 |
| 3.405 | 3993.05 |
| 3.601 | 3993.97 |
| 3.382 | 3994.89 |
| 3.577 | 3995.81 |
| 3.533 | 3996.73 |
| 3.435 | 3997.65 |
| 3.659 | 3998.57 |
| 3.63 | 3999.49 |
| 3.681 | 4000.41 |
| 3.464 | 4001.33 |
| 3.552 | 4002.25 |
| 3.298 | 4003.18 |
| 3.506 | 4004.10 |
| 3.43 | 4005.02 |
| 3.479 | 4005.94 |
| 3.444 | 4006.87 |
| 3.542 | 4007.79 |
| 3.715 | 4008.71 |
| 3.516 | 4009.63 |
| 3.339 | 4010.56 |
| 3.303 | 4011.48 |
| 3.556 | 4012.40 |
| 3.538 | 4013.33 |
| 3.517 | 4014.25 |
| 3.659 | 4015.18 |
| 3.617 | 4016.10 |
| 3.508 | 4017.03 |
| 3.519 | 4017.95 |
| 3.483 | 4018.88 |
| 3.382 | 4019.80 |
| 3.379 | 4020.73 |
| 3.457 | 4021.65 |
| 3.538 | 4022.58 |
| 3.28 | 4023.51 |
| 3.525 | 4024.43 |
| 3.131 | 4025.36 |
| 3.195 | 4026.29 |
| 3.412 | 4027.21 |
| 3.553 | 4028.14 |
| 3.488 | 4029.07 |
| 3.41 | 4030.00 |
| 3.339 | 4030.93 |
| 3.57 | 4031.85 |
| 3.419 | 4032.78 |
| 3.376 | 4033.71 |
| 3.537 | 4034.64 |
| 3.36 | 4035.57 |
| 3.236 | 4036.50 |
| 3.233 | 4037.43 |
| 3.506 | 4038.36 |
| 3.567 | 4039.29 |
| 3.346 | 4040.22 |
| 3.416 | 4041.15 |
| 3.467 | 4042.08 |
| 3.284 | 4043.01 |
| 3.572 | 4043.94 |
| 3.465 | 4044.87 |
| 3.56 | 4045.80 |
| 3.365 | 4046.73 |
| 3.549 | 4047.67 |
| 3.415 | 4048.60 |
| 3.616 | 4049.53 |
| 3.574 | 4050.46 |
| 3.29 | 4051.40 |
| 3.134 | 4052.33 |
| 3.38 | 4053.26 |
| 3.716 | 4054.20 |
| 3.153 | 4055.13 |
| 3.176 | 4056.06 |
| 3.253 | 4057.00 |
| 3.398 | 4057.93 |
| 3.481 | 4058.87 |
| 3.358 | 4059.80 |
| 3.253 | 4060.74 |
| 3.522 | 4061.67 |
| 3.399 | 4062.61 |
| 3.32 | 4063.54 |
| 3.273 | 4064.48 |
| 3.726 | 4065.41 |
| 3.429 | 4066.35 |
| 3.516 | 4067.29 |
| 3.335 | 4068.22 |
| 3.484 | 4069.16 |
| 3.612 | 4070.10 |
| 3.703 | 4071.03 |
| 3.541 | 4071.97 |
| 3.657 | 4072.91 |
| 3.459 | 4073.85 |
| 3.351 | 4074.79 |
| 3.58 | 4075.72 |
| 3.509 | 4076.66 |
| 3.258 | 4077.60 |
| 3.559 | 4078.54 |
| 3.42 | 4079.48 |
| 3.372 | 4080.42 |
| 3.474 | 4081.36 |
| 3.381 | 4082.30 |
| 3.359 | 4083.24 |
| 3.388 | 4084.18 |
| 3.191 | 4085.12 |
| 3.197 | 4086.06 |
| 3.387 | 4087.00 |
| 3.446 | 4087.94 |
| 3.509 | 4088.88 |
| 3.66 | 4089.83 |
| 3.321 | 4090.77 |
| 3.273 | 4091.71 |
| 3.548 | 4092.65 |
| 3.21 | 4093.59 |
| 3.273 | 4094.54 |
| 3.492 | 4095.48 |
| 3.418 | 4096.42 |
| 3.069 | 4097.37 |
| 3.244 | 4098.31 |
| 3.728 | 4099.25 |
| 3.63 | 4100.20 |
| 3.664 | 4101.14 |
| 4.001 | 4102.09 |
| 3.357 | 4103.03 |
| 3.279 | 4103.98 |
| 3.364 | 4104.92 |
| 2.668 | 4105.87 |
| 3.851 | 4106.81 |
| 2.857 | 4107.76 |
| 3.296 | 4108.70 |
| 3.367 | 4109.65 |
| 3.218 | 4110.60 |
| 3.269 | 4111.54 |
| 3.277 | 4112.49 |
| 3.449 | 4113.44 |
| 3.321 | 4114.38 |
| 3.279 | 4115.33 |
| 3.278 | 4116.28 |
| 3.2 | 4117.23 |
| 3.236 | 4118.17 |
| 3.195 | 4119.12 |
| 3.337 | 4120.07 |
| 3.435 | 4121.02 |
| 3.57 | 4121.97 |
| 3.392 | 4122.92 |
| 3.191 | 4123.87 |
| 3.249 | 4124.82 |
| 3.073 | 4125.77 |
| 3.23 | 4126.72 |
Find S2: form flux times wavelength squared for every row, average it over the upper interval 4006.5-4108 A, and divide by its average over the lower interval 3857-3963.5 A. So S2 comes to 0.89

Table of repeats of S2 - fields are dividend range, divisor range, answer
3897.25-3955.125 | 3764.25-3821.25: 0.94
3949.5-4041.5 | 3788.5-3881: 0.89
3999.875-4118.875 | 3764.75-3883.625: 0.88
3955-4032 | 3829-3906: 0.88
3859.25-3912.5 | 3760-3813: 1.09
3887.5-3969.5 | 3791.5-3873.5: 0.92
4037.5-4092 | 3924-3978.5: 0.95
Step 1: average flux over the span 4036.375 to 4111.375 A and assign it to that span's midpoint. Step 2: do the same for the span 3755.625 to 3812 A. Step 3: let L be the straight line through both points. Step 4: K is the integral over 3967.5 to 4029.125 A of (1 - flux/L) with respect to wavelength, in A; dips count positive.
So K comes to 1.8 A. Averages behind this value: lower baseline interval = 4.36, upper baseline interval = 3.41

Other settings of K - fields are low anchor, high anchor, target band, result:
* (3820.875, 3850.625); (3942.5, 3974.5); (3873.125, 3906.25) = -1.3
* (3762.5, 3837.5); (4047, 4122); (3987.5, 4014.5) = 1.1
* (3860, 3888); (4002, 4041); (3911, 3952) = 5.9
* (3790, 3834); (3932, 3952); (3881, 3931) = -1.3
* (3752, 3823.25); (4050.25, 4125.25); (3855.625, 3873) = -4.9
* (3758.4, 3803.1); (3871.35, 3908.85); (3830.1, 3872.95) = -3.4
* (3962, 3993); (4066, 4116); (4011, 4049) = 1.8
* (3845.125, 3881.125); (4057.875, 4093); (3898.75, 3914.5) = 2.3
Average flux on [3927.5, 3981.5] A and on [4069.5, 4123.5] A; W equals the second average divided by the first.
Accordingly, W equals 0.89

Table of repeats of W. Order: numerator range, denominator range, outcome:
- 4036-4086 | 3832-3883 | 0.75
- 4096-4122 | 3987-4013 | 0.96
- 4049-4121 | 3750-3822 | 0.78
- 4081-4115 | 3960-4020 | 0.92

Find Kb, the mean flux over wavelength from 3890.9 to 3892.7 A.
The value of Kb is 4.32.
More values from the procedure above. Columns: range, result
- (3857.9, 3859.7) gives 4.55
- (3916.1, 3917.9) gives 4.25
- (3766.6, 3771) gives 4.43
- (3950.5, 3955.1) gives 3.74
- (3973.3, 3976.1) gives 3.84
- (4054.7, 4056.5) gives 3.17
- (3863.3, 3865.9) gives 5.26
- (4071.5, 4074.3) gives 3.55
